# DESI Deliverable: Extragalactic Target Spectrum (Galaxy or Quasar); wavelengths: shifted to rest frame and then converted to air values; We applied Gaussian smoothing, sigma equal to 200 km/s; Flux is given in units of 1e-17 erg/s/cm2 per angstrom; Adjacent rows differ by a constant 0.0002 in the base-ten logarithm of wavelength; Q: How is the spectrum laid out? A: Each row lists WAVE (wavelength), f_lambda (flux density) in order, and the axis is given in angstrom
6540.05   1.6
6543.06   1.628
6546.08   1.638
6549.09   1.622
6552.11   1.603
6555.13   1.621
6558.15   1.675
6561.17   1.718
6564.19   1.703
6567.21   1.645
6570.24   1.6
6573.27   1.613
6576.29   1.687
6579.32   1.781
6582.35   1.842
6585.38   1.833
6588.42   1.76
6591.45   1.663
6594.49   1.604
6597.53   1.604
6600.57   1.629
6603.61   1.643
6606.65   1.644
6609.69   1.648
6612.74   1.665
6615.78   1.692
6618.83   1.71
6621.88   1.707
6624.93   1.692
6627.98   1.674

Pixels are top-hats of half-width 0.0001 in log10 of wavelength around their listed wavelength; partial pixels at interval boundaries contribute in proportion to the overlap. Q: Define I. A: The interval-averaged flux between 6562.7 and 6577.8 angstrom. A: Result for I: 1.65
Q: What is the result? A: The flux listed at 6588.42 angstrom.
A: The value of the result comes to 1.76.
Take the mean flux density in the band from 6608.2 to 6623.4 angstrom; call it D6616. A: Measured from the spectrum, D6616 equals 1.68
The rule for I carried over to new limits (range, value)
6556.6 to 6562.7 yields 1.7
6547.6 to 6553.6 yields 1.61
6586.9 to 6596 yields 1.68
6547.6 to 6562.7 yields 1.65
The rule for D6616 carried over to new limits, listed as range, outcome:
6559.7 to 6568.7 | 1.69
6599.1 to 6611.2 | 1.64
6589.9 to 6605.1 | 1.63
